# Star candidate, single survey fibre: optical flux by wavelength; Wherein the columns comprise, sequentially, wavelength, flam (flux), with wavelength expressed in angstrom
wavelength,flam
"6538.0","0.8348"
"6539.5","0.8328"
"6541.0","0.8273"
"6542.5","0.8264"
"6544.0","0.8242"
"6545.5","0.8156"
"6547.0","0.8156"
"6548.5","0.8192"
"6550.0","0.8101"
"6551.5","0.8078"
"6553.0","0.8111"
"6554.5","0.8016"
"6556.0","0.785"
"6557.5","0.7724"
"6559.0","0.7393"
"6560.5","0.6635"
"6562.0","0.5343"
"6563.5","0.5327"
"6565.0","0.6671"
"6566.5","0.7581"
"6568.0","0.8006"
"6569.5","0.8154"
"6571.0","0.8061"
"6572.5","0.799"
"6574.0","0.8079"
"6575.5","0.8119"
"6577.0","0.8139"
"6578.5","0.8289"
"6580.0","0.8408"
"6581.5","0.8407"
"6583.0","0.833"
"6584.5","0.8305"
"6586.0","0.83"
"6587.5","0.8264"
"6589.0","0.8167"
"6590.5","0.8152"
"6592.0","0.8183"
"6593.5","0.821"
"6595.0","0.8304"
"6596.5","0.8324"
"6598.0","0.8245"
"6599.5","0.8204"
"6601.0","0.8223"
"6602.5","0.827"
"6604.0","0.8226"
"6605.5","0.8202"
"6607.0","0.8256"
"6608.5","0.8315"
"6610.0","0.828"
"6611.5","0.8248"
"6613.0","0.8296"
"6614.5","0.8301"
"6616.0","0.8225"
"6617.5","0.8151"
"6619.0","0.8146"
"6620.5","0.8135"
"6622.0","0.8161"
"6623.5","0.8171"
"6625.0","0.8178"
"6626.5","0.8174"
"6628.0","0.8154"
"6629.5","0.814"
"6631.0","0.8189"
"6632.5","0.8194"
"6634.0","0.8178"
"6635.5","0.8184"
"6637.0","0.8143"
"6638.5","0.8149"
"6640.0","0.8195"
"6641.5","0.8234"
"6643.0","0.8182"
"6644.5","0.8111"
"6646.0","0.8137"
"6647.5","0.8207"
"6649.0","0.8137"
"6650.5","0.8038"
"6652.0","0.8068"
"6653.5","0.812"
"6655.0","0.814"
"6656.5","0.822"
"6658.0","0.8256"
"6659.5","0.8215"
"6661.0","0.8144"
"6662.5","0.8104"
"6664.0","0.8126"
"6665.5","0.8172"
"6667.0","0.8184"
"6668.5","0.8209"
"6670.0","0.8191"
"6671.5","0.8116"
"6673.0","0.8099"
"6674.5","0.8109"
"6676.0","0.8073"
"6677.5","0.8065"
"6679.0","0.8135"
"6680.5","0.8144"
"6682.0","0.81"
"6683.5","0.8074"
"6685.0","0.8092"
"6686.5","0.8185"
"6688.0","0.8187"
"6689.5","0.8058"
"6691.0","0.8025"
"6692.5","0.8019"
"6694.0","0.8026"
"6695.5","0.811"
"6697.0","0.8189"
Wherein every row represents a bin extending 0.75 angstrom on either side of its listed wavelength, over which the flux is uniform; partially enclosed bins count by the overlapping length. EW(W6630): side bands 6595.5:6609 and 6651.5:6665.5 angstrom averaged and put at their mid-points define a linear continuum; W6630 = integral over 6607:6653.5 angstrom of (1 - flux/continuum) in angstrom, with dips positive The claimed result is 0.1 angstrom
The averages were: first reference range 0.825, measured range 0.818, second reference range 0.816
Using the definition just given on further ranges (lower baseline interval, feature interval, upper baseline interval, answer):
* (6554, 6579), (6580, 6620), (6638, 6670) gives -2.7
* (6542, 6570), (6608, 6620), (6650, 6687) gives -0.6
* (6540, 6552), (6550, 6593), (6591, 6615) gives 2.2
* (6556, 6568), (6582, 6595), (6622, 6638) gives -1.6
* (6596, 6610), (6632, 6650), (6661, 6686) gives 0.0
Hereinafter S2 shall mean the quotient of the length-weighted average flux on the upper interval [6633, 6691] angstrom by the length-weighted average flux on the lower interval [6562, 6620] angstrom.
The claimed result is 1.01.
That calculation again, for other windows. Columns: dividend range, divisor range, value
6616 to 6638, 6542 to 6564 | 1.08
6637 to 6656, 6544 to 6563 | 1.07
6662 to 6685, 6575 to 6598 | 0.98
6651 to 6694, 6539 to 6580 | 1.05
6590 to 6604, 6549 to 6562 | 1.08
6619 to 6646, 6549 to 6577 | 1.08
